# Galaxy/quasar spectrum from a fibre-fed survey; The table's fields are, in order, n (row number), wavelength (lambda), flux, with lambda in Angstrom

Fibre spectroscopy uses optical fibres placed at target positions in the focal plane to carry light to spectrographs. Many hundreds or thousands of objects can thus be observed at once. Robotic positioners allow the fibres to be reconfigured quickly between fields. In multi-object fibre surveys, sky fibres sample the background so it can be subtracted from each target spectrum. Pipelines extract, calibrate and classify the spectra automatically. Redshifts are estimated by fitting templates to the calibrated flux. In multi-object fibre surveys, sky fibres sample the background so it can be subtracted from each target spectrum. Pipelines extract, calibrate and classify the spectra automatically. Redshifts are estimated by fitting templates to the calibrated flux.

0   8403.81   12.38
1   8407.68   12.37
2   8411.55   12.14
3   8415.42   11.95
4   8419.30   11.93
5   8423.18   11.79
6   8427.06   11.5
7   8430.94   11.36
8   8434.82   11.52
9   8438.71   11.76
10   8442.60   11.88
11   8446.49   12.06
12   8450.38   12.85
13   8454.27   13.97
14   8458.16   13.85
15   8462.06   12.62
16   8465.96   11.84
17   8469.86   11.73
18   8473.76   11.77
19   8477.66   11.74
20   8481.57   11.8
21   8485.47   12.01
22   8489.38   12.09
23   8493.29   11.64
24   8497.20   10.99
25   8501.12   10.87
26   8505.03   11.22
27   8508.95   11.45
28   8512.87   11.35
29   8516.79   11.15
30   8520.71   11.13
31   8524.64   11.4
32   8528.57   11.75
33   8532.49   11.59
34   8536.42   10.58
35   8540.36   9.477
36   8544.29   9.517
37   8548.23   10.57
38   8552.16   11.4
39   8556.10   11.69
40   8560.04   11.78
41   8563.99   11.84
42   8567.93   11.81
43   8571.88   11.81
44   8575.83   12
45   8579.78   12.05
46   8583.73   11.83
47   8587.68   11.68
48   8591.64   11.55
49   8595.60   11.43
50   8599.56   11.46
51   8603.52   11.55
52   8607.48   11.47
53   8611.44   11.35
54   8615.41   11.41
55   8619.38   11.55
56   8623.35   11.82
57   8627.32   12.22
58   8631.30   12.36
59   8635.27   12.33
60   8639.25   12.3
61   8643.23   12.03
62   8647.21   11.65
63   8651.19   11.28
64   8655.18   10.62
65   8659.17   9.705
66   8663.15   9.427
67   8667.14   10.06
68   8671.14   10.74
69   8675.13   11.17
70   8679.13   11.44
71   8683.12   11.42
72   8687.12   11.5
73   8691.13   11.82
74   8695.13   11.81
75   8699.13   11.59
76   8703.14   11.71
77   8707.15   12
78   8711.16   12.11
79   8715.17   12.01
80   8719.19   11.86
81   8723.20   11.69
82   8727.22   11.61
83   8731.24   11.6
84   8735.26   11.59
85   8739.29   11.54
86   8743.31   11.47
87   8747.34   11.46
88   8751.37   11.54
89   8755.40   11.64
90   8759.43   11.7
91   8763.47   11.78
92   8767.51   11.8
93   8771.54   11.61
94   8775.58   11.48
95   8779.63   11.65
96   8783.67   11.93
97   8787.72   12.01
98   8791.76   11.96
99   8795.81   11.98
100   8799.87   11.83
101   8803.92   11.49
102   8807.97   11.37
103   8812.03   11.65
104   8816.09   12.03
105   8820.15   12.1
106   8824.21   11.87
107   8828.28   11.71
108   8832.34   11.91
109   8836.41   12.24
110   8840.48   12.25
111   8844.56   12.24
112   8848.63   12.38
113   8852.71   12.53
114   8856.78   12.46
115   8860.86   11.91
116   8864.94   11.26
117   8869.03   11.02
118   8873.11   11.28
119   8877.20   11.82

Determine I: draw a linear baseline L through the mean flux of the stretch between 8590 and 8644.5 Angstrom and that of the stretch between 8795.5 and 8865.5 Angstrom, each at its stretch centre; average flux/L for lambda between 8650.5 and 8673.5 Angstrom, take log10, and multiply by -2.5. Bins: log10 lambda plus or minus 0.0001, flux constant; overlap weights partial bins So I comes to 0.15 mag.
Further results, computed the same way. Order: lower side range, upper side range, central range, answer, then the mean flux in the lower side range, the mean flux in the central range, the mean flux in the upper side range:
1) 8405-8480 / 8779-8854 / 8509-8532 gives 0.07 mag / 12.1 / 11.4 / 12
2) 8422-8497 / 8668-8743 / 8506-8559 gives 0.09 mag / 12.1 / 11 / 11.6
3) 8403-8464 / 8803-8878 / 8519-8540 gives 0.09 mag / 12.2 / 11.1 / 11.9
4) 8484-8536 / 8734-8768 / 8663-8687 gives 0.06 mag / 11.4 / 10.9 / 11.6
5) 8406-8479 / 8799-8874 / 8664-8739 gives 0.04 mag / 12.1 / 11.5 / 11.9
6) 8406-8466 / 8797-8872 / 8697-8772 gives 0.03 mag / 12.2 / 11.7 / 11.9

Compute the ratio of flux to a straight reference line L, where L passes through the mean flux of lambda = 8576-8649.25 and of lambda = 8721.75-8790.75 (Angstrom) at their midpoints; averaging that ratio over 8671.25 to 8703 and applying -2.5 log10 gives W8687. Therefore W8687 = 0.02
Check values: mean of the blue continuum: 11.8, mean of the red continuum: 11.7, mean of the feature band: 11.5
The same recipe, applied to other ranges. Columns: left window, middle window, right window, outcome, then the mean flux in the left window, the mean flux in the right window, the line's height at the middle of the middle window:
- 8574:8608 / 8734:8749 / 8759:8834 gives 0.02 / 11.7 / 11.8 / 11.8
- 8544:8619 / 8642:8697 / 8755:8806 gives 0.06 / 11.5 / 11.8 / 11.6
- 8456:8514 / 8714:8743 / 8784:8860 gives 0.02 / 11.8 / 12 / 11.9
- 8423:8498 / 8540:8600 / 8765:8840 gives 0.05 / 12.1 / 11.8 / 12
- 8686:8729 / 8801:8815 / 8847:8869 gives 0.03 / 11.8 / 12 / 11.9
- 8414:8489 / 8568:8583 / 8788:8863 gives 0.01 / 12.1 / 12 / 12.1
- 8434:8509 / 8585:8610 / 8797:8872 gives 0.04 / 12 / 11.9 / 12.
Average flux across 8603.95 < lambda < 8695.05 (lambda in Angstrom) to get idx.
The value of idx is 11.4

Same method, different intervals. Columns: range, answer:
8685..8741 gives 11.7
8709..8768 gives 11.7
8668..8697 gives 11.4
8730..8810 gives 11.7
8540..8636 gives 11.5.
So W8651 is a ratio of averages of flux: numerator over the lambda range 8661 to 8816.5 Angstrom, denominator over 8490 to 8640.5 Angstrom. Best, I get 1.0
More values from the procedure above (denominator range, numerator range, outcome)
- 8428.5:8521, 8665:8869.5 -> 0.99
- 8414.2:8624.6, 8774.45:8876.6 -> 1.02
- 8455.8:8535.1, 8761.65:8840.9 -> 1.01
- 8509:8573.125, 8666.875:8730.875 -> 1.04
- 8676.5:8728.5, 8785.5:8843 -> 1.01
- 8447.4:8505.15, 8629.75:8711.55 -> 0.94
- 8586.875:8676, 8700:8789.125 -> 1.03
